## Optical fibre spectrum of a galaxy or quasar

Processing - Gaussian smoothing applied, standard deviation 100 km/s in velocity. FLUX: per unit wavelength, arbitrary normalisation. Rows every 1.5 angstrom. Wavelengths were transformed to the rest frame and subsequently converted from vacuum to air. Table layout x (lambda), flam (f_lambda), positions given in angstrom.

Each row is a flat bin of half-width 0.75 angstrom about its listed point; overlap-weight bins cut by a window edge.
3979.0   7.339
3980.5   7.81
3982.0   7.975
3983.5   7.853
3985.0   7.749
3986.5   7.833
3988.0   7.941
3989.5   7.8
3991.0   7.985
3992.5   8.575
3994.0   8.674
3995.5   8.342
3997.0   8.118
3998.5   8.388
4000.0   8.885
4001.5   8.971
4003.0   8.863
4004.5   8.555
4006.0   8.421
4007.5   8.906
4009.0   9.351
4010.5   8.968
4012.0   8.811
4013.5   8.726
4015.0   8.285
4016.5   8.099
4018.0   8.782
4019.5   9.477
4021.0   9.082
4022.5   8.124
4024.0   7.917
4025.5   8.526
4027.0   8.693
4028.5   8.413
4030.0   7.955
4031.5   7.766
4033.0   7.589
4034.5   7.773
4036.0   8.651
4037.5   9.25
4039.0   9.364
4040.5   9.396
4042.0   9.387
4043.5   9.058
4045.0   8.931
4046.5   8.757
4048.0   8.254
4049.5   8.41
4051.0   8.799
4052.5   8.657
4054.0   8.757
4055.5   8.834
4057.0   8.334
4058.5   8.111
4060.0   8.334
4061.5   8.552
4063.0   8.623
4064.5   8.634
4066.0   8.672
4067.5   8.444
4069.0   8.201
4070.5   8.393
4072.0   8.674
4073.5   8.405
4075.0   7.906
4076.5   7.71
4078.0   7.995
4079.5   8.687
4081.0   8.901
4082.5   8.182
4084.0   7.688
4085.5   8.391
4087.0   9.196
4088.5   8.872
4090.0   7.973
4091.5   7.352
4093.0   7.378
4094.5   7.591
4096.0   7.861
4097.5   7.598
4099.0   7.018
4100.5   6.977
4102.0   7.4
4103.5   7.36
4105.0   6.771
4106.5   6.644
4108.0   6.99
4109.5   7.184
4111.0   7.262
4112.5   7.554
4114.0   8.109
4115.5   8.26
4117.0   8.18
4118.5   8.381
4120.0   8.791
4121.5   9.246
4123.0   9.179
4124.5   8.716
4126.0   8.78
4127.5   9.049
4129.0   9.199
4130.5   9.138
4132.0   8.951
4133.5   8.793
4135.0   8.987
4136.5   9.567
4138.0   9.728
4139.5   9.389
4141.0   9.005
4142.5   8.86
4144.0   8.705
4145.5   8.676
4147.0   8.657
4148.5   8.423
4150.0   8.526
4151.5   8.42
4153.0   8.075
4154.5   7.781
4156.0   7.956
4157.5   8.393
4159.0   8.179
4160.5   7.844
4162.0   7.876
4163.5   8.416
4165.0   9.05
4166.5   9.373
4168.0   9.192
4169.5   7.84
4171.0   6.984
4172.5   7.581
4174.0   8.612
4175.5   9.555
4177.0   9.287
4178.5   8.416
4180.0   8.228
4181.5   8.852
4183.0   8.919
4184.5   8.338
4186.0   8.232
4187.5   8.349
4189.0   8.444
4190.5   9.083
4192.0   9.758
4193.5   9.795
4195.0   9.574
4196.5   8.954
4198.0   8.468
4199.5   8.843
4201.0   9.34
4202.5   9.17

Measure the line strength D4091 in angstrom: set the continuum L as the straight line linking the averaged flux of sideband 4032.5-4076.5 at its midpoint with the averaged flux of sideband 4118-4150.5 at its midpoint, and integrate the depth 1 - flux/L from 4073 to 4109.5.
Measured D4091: 4.1 angstrom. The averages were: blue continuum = 8.58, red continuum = 8.95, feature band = 7.77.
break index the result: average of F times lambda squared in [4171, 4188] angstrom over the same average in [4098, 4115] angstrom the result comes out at 1.2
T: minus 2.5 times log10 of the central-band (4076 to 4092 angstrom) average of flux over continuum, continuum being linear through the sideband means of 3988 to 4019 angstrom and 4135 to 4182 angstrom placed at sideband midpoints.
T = 0.04 mag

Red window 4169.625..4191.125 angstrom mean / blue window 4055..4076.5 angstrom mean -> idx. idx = 1.01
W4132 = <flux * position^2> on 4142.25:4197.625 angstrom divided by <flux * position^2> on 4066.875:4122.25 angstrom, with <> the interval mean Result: 1.1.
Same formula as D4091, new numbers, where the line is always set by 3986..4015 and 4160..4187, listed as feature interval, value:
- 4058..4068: 0.0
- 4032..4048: -0.5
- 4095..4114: 2.8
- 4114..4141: -1.4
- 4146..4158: 0.3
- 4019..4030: 0.0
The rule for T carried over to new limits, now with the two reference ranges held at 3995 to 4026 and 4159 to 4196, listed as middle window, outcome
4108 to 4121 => 0.093 mag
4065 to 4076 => 0.035 mag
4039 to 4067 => -0.008 mag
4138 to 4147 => -0.040 mag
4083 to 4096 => 0.078 mag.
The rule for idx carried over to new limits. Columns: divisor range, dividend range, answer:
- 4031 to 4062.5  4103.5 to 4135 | 0.96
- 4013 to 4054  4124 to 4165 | 1.01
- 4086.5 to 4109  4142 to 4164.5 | 1.11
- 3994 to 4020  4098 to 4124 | 0.89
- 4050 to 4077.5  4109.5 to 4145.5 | 1.04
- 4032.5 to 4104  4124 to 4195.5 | 1.04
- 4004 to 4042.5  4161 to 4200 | 1.01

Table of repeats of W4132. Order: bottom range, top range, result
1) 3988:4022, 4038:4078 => 1.02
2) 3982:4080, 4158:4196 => 1.09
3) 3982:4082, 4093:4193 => 1.04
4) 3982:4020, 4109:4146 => 1.09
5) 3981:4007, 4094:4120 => 0.96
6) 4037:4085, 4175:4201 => 1.10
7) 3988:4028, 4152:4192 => 1.07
